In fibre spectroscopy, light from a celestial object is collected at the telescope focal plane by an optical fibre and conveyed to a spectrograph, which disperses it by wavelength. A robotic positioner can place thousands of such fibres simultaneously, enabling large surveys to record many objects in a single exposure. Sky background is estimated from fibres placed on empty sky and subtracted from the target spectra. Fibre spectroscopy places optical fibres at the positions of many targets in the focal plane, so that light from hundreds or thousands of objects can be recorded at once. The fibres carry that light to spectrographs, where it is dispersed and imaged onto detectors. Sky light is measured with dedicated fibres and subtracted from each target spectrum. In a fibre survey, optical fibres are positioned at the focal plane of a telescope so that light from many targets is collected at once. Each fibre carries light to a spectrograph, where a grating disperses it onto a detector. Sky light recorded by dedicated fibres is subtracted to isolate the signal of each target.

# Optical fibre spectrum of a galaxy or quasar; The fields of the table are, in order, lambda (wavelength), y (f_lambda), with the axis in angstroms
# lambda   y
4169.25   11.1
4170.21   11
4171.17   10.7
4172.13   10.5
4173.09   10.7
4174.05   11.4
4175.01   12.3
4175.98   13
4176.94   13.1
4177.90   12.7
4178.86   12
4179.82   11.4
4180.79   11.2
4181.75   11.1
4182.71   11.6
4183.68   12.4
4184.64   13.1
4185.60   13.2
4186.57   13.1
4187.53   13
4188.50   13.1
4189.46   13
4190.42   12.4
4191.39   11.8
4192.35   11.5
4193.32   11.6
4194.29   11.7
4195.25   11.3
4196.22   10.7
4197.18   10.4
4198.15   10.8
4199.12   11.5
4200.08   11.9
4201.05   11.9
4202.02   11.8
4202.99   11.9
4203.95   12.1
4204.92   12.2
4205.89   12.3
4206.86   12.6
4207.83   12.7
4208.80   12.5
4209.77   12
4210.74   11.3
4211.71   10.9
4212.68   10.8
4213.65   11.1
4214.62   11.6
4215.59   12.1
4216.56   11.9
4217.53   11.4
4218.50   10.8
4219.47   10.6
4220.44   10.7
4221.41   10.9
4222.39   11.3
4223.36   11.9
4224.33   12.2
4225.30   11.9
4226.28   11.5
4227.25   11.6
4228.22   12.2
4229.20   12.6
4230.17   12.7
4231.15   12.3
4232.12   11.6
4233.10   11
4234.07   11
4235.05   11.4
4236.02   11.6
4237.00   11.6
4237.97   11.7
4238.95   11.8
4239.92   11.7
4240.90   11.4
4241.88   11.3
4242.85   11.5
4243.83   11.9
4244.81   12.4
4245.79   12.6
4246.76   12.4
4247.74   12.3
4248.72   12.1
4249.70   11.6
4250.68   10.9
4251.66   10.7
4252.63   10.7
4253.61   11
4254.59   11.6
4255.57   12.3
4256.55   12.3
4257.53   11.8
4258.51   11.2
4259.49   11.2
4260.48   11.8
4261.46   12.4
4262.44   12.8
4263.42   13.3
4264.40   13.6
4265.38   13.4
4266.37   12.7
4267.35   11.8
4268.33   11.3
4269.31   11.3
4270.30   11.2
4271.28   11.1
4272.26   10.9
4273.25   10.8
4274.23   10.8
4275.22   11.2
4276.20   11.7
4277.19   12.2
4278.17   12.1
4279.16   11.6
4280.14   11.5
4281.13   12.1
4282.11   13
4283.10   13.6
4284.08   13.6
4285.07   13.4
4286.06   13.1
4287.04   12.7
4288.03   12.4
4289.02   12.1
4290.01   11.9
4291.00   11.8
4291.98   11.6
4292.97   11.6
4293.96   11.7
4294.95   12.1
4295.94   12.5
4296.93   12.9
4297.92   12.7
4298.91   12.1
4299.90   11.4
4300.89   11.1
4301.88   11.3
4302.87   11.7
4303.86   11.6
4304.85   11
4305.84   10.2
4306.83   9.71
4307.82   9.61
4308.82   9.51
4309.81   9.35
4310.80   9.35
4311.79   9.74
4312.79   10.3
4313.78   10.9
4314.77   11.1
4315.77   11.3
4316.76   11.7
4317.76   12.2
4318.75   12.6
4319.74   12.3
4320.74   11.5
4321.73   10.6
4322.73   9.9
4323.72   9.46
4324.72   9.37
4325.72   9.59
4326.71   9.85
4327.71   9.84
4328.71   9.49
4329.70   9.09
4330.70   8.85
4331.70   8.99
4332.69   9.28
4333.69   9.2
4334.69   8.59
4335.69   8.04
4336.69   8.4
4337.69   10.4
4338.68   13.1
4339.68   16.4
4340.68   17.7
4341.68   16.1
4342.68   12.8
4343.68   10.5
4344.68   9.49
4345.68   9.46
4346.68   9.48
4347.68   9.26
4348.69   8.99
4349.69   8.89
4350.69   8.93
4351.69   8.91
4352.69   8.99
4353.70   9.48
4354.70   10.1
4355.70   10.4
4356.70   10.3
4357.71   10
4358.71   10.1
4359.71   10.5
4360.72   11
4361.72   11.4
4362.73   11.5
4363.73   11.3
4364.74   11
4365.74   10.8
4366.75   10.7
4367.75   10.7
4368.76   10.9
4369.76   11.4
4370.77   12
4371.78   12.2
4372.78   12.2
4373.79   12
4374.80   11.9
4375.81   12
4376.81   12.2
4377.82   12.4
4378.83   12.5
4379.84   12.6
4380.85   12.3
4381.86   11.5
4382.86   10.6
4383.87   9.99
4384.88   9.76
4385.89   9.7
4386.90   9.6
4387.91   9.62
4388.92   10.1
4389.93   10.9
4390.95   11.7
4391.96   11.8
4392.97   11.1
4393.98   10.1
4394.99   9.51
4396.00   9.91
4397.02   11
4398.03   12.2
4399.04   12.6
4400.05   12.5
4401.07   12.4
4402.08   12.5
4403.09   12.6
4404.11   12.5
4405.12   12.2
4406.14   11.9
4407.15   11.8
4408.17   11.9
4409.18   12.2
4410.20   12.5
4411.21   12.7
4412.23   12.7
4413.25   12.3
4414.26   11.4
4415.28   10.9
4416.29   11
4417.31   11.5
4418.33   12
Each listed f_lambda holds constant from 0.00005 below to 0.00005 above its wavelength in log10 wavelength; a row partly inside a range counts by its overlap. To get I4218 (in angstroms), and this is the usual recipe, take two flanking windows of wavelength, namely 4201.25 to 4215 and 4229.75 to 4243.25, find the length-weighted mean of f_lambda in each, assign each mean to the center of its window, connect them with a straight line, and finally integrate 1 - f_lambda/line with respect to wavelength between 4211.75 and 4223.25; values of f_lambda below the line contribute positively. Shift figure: 0.5 angstroms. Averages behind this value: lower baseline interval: 11.8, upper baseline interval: 11.6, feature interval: 11.2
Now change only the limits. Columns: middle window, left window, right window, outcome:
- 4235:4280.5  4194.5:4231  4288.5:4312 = -1.4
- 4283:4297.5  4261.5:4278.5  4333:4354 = -1.1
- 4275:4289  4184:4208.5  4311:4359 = -1.8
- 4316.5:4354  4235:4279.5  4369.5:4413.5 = 3.9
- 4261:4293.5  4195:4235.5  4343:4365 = -3.7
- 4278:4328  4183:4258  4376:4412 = 1.1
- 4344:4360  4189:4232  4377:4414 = 2.7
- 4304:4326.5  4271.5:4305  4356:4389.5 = 2.3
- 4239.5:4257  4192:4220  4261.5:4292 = 0.3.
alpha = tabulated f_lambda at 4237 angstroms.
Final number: 11.6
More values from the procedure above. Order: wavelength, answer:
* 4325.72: 9.59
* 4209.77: 12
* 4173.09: 10.7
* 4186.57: 13.1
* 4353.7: 9.48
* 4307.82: 9.61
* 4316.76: 11.7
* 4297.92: 12.7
